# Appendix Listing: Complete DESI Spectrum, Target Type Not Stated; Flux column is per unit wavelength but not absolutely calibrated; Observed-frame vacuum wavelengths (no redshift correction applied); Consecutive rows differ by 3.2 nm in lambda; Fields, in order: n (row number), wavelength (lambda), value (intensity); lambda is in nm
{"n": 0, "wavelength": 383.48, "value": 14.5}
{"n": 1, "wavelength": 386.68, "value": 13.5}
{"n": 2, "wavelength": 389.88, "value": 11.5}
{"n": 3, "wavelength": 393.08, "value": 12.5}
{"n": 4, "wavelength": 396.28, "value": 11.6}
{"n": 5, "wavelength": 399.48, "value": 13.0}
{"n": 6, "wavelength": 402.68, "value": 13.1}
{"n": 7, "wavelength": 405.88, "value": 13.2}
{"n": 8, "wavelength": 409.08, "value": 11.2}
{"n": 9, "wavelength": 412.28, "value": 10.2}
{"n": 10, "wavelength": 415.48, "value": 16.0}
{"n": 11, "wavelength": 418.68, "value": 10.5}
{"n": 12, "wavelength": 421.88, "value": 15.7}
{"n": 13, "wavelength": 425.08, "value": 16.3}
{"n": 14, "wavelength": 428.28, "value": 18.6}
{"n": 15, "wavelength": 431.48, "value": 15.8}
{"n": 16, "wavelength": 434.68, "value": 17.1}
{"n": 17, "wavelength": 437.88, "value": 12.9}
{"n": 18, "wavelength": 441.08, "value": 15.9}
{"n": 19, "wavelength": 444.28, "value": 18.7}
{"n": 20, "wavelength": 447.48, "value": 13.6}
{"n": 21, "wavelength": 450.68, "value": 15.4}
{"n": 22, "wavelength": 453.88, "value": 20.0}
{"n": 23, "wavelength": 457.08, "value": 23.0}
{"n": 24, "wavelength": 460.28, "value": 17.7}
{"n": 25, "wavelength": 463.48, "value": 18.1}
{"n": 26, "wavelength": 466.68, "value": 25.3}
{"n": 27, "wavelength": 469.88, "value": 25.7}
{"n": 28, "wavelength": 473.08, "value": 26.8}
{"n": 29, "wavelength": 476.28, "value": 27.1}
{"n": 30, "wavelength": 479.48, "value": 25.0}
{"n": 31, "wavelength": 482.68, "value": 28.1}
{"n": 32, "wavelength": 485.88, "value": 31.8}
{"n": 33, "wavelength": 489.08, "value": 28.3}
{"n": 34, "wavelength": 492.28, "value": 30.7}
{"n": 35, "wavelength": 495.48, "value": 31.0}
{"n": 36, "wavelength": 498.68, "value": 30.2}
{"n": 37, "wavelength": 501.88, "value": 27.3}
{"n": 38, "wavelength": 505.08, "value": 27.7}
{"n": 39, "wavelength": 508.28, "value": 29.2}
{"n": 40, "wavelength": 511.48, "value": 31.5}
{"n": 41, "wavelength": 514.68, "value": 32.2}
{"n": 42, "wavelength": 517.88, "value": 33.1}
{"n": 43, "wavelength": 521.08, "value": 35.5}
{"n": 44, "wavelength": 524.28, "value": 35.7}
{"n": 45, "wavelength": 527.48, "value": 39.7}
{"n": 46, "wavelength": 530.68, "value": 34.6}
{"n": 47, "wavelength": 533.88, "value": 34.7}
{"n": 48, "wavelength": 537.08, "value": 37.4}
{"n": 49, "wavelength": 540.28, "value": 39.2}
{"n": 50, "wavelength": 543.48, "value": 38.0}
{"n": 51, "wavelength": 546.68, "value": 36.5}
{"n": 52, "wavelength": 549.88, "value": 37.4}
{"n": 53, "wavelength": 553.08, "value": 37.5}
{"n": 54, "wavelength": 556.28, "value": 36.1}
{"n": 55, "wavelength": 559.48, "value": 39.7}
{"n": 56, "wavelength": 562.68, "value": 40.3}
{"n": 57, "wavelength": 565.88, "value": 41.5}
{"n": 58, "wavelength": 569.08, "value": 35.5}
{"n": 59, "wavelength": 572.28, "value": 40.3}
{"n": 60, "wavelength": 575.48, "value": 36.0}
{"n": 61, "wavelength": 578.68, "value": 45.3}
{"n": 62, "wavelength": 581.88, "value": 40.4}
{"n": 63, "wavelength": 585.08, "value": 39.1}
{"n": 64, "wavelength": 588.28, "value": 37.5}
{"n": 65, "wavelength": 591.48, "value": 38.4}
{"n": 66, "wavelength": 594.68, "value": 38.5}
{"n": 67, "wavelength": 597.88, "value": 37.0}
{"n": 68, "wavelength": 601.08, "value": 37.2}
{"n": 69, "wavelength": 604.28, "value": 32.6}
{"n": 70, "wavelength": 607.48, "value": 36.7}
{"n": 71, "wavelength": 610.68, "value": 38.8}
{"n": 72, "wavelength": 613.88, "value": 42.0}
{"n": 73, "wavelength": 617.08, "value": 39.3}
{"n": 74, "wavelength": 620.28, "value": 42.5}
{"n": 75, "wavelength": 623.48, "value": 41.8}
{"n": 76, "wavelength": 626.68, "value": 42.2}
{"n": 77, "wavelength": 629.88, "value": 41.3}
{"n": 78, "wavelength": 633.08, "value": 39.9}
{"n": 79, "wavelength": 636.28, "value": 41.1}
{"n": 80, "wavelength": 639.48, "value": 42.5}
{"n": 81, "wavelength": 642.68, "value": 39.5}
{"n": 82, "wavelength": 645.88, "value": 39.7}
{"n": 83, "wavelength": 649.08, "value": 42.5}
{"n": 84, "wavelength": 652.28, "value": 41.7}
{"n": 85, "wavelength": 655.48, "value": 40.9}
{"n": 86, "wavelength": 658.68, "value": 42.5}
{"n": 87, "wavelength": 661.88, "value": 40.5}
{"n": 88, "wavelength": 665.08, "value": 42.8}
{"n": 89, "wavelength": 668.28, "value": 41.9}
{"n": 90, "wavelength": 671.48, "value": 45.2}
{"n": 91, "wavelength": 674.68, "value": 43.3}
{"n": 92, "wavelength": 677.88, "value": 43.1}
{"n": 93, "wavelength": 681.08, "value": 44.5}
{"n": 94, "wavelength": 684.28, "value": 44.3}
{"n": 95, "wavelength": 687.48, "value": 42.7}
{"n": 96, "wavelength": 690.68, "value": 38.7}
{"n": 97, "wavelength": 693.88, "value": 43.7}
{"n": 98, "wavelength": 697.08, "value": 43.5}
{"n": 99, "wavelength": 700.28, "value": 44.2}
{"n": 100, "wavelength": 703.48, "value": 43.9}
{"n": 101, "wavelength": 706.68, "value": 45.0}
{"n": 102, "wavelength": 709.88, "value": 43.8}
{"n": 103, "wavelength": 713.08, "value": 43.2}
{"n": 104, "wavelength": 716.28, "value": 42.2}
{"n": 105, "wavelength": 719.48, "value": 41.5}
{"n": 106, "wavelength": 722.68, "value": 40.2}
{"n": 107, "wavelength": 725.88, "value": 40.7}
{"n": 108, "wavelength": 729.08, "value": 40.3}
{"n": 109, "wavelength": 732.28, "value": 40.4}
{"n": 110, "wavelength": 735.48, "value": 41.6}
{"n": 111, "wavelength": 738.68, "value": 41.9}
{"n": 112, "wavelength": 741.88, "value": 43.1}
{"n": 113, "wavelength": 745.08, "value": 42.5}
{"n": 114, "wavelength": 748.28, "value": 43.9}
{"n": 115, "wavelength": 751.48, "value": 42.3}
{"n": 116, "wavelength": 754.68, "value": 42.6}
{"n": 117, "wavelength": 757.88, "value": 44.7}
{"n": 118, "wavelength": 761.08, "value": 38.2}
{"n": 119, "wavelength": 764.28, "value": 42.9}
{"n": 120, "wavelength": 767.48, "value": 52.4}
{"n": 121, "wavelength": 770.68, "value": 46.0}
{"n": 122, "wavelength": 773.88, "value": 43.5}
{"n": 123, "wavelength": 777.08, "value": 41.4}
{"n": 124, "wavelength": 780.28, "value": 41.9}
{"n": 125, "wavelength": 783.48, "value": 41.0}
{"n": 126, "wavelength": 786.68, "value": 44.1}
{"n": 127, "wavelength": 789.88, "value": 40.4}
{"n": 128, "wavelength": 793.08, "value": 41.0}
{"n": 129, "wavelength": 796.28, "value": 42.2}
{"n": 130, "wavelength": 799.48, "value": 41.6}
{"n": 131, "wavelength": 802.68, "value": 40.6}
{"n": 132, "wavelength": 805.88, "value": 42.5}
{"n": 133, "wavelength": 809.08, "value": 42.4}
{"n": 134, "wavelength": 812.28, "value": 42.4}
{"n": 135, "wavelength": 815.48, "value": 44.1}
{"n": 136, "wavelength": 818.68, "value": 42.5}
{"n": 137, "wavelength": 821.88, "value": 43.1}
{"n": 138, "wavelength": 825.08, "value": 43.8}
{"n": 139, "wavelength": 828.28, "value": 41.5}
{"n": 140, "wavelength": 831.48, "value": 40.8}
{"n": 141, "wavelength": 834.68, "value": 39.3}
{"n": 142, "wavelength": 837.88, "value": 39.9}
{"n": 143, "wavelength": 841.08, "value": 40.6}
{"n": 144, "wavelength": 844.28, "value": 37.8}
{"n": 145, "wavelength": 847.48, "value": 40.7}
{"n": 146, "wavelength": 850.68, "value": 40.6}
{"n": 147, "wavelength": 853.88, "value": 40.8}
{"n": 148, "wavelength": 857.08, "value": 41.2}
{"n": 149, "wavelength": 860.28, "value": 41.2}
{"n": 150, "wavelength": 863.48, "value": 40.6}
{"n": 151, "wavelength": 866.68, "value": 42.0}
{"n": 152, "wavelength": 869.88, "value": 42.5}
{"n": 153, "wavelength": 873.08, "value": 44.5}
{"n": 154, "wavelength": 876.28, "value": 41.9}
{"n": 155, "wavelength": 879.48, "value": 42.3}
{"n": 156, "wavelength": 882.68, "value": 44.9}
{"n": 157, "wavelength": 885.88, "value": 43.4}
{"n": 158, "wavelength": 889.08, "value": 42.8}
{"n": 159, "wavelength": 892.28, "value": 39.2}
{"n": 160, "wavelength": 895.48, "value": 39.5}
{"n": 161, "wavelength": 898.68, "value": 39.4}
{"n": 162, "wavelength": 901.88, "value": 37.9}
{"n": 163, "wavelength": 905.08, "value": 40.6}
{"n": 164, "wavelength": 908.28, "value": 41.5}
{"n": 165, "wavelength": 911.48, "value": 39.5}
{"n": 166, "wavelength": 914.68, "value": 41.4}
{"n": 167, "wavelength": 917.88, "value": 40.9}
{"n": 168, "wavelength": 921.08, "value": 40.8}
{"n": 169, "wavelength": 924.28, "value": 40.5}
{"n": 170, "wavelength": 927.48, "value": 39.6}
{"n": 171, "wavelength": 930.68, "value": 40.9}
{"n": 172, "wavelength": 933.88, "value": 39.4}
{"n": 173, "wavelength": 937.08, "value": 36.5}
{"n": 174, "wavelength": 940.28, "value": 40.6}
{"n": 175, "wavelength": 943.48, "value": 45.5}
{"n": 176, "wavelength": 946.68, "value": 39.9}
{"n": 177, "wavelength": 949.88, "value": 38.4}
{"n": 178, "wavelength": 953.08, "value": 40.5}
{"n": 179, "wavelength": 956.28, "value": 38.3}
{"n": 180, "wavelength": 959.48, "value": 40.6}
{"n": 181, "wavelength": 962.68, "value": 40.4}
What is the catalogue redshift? 0.17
